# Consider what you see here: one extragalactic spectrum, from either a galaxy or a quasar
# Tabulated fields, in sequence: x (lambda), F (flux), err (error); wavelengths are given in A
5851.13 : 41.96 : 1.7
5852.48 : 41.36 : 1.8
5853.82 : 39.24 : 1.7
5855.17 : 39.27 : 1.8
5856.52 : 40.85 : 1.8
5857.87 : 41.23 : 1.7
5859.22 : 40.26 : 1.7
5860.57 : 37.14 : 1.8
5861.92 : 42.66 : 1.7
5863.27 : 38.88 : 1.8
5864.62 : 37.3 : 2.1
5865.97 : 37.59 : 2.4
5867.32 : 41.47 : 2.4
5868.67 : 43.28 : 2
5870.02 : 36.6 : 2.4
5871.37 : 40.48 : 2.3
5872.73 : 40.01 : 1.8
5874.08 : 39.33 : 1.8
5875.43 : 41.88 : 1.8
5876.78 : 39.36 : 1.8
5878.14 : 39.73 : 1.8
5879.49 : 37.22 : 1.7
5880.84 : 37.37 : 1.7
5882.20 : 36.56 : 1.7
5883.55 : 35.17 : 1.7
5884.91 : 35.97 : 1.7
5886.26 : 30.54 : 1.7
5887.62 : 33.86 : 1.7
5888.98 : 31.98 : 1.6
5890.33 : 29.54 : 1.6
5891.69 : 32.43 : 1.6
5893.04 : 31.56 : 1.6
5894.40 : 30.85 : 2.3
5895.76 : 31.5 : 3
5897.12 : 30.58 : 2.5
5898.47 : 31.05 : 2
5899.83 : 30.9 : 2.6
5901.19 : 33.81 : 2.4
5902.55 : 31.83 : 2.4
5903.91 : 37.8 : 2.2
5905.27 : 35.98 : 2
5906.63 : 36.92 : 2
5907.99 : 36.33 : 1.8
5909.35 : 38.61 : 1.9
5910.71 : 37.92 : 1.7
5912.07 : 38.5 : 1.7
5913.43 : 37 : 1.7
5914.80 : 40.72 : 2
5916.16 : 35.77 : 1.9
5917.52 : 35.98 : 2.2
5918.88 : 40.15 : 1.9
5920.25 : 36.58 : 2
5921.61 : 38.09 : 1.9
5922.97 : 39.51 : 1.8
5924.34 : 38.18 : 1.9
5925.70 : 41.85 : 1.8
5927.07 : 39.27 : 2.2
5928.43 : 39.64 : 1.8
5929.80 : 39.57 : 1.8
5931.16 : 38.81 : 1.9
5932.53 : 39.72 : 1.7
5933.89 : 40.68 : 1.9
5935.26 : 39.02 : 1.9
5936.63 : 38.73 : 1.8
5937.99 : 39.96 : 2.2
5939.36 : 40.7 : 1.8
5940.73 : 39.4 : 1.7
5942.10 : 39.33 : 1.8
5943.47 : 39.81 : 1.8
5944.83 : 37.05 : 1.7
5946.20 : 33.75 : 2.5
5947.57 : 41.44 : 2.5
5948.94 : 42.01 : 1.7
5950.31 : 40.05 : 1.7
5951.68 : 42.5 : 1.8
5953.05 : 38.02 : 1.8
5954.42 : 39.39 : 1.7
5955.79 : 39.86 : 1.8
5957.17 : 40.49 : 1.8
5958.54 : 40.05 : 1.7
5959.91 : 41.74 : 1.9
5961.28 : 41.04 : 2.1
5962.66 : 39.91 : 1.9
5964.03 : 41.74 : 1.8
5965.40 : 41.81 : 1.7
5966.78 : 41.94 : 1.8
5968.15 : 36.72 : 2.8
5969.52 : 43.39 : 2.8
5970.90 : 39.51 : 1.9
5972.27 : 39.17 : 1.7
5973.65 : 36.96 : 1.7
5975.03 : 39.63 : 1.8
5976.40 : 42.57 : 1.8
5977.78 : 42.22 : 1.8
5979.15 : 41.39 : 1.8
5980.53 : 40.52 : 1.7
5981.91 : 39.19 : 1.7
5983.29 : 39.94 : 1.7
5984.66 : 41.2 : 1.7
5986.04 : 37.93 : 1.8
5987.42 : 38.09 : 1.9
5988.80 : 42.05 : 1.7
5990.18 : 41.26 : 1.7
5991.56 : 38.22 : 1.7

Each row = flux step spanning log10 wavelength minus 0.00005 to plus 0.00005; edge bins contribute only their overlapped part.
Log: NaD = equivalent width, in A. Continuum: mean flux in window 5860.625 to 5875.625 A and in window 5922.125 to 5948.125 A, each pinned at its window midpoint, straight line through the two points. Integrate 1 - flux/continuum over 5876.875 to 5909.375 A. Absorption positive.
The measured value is 4.5 A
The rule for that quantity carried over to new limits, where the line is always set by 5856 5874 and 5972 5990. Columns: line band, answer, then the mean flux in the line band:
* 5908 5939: 0.9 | 38.8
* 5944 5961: 0.1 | 39.7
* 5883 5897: 2.7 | 32.2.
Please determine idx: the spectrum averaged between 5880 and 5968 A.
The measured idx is 37.5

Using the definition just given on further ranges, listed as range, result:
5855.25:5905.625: 36.4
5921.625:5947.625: 39.2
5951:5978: 40.4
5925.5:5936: 39.7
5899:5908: 34.6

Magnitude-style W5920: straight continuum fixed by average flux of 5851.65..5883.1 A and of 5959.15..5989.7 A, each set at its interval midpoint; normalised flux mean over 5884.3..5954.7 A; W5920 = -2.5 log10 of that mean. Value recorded 0.09 mag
